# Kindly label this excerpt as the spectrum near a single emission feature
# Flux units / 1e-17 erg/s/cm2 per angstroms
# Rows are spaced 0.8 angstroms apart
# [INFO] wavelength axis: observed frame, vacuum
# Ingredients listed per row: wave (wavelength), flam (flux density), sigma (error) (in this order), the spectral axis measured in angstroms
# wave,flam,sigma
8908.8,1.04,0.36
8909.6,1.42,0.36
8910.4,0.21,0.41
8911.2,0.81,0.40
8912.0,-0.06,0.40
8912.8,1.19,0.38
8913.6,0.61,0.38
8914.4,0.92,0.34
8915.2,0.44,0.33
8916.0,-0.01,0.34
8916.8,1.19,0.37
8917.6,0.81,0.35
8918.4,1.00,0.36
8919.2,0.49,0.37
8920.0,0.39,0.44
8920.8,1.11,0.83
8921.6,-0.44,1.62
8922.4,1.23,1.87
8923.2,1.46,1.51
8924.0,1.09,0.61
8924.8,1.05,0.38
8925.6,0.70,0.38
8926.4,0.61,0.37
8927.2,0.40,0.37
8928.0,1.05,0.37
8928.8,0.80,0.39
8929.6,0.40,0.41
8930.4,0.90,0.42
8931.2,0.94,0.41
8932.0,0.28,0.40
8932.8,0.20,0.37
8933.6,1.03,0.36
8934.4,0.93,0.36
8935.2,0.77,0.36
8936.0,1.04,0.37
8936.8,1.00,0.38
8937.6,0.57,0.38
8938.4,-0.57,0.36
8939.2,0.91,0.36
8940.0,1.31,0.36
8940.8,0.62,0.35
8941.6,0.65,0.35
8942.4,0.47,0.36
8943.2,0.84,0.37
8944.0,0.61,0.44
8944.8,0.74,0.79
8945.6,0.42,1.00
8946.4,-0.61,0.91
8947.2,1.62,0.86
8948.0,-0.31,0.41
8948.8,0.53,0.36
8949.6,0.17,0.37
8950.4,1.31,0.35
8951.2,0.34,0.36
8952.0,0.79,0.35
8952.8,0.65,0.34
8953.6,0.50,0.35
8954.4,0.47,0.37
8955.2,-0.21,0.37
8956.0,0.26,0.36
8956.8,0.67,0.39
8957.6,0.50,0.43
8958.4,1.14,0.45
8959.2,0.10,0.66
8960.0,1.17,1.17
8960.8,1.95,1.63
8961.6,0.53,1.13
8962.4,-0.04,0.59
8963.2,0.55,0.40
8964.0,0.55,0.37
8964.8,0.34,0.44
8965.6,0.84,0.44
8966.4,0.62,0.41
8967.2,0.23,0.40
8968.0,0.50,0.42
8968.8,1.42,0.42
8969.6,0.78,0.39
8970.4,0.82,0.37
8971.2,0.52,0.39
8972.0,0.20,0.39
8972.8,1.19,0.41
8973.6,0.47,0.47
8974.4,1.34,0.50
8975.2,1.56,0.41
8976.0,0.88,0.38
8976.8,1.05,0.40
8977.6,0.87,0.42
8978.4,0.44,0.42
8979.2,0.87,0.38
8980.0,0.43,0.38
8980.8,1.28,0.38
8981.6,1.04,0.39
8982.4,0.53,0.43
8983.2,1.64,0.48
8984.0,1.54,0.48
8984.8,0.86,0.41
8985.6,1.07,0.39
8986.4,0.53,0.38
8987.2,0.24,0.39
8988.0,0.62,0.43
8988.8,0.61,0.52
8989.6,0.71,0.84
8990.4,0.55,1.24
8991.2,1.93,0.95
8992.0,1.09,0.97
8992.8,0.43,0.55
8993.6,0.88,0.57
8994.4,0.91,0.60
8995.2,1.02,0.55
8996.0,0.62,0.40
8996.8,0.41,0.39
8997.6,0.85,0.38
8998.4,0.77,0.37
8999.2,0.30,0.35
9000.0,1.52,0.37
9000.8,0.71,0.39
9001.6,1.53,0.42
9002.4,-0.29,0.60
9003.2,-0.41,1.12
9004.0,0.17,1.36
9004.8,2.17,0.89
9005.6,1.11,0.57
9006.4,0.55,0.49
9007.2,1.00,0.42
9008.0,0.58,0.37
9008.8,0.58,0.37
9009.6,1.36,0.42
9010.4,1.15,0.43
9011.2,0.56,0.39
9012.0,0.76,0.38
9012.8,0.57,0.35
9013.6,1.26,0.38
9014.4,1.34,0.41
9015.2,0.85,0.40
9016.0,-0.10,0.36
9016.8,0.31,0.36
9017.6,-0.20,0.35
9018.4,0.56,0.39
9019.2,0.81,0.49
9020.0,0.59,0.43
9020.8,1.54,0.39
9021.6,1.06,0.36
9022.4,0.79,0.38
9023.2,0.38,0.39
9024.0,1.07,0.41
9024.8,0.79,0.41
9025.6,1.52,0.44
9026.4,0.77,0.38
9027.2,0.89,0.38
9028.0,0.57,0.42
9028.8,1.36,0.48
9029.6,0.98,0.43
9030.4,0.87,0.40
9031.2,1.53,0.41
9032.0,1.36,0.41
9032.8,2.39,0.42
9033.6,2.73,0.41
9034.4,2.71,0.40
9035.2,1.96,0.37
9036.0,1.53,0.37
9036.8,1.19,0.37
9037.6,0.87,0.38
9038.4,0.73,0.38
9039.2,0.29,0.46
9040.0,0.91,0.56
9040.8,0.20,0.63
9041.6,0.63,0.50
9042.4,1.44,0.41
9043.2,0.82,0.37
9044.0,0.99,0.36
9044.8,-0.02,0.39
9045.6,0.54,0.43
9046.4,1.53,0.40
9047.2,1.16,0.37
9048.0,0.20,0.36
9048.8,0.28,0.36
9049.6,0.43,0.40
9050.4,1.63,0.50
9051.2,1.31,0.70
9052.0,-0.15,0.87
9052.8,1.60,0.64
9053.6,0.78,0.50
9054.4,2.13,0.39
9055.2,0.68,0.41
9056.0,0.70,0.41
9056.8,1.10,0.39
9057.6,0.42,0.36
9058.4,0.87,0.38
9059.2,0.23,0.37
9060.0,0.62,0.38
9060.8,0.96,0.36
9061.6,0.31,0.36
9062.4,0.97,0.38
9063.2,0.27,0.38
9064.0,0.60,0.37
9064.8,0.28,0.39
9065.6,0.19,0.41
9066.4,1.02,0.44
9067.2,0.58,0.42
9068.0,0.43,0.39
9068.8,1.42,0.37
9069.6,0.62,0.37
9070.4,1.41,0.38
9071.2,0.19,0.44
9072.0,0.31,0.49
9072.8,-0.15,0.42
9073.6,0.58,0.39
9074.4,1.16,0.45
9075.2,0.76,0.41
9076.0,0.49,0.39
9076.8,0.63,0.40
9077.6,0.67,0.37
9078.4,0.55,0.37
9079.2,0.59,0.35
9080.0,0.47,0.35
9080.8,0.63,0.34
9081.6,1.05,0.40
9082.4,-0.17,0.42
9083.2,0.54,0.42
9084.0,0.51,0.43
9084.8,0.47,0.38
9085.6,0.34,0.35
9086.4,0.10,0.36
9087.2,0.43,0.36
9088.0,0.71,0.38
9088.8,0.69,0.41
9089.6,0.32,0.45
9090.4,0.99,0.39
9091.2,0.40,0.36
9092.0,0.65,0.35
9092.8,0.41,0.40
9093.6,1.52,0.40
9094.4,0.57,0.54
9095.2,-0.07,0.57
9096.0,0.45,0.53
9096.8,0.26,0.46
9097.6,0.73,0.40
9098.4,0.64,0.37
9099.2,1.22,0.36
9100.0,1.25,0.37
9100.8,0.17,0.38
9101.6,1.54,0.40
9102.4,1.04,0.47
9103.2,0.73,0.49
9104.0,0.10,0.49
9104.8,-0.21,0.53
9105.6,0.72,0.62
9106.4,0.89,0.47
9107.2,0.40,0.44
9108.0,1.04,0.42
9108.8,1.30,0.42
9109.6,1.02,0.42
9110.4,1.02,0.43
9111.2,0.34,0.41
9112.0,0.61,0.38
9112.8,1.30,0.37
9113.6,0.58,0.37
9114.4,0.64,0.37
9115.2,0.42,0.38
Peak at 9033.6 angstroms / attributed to [S II]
